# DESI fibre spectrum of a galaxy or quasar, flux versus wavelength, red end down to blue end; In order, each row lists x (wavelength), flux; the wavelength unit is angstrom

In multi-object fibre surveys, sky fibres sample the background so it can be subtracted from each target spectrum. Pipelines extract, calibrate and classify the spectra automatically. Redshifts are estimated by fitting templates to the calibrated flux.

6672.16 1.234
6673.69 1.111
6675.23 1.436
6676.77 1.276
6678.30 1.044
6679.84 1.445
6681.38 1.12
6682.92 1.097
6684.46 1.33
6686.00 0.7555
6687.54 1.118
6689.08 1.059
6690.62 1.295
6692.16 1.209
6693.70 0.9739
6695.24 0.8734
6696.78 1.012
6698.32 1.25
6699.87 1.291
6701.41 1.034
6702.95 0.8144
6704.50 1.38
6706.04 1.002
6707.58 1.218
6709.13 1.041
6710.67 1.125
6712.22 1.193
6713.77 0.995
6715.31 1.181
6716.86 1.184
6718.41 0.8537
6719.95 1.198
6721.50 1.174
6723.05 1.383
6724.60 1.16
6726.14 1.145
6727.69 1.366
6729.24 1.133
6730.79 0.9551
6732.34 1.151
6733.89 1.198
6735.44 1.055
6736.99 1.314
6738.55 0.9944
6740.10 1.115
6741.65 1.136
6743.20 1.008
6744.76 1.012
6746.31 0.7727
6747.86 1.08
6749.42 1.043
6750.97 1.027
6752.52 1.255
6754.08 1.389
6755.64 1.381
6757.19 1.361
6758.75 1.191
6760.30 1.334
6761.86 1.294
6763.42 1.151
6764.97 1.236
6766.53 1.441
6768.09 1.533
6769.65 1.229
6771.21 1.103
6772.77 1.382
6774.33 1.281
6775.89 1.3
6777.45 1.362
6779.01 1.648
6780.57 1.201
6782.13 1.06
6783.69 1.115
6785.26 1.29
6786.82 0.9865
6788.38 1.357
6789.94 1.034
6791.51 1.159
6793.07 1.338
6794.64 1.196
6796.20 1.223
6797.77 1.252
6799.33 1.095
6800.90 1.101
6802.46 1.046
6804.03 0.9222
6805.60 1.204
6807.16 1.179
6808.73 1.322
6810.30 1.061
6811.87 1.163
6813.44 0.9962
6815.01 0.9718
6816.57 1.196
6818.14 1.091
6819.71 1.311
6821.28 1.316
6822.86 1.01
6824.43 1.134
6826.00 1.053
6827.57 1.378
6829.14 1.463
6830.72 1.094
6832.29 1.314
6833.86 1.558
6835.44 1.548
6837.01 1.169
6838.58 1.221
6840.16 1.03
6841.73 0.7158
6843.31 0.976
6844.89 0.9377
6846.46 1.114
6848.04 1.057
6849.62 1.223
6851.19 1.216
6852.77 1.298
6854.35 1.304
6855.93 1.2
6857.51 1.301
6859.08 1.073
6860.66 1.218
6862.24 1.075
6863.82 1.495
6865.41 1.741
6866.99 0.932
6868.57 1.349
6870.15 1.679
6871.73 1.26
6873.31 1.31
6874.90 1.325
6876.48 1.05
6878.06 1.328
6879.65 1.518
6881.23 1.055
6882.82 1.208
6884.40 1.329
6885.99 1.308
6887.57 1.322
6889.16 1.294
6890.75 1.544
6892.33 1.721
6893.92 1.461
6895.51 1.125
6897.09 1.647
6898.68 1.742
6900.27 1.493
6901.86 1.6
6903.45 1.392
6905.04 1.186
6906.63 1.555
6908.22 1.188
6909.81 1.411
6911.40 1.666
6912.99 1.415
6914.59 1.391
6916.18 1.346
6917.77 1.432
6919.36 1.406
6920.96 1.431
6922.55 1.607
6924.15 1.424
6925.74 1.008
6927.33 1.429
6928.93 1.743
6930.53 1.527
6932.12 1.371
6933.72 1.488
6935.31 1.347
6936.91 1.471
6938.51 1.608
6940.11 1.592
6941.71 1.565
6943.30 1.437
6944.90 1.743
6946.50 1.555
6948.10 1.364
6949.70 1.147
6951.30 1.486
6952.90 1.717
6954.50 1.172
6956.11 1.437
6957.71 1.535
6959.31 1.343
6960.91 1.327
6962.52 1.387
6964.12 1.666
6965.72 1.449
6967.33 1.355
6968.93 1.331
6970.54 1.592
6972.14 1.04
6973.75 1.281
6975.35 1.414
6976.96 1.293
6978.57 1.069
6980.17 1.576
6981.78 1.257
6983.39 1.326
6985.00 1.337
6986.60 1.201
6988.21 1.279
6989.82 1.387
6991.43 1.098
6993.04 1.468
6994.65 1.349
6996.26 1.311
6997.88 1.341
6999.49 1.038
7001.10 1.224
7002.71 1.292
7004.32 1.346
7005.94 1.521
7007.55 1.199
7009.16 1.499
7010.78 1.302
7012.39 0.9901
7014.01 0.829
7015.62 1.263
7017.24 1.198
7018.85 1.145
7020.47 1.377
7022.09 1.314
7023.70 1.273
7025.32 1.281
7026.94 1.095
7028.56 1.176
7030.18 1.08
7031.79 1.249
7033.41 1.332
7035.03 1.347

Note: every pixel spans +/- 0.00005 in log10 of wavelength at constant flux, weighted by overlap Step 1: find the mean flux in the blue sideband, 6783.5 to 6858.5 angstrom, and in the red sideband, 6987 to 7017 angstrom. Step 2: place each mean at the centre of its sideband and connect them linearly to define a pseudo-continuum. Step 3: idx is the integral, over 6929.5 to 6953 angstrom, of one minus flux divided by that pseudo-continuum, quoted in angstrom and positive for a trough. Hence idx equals -5.0 angstrom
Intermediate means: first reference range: 1.17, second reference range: 1.26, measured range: 1.49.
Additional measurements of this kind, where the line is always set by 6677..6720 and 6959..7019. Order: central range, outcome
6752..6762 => -1.5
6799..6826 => 1.4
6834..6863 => 1.2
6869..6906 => -4.6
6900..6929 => -3.9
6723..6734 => -0.4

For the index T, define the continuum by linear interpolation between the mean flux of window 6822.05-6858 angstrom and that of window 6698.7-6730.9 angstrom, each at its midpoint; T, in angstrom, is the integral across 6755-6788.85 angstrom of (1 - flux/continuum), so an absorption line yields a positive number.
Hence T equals -3.5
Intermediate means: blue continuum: 1.14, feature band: 1.28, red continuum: 1.19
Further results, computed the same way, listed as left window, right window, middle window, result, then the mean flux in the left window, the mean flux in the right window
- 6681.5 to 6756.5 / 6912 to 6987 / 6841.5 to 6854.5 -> 1.88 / 1.12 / 1.42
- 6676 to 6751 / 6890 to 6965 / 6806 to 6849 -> 4.49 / 1.11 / 1.46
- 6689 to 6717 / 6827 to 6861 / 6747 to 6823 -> -3.11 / 1.11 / 1.2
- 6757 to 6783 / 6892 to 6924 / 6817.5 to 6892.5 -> 7.85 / 1.3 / 1.46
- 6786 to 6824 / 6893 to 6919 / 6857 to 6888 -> 1.16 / 1.15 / 1.44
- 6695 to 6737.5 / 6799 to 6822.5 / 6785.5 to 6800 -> -0.72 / 1.13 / 1.13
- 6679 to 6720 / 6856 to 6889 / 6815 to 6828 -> 0.74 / 1.11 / 1.29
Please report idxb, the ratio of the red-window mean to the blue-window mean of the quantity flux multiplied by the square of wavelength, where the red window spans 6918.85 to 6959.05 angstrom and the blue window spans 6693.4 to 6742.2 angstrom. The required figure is 1.4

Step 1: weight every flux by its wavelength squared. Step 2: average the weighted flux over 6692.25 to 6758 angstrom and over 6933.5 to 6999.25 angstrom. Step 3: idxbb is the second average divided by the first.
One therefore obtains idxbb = 1.32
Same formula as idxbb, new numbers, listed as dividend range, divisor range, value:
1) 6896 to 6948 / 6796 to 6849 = 1.31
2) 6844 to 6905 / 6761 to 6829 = 1.12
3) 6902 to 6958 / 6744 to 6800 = 1.24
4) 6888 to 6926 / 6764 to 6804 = 1.21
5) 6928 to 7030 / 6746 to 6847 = 1.19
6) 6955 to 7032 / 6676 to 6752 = 1.26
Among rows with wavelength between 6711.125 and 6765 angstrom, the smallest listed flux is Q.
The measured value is 0.7727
